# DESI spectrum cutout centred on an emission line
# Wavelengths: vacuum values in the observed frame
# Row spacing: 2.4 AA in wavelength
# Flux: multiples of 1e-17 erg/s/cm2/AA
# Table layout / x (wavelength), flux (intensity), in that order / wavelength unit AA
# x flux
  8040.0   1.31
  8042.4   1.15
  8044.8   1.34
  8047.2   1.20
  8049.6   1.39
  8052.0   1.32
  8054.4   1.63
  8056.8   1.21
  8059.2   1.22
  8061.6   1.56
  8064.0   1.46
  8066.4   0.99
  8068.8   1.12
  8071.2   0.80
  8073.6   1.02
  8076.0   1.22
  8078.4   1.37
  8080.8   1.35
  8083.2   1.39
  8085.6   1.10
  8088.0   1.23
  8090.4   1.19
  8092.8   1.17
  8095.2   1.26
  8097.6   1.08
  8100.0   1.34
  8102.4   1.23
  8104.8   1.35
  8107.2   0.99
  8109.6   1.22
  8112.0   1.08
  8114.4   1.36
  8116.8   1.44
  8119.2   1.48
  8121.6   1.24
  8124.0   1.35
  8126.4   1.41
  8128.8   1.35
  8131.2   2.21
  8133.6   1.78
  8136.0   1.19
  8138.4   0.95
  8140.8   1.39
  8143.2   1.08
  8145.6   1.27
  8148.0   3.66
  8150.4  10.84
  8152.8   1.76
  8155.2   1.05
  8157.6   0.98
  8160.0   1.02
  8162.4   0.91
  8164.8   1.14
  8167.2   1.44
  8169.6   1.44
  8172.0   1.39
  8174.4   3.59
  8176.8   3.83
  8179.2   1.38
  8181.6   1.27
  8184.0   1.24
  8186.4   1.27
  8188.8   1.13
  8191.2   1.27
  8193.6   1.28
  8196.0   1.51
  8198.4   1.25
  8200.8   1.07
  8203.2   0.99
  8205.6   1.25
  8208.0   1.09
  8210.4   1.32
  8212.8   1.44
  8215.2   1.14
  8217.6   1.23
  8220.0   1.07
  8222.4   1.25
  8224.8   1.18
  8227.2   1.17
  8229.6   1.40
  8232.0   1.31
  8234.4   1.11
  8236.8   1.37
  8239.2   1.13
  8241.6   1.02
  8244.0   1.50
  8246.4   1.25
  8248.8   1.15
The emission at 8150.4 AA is H-alpha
